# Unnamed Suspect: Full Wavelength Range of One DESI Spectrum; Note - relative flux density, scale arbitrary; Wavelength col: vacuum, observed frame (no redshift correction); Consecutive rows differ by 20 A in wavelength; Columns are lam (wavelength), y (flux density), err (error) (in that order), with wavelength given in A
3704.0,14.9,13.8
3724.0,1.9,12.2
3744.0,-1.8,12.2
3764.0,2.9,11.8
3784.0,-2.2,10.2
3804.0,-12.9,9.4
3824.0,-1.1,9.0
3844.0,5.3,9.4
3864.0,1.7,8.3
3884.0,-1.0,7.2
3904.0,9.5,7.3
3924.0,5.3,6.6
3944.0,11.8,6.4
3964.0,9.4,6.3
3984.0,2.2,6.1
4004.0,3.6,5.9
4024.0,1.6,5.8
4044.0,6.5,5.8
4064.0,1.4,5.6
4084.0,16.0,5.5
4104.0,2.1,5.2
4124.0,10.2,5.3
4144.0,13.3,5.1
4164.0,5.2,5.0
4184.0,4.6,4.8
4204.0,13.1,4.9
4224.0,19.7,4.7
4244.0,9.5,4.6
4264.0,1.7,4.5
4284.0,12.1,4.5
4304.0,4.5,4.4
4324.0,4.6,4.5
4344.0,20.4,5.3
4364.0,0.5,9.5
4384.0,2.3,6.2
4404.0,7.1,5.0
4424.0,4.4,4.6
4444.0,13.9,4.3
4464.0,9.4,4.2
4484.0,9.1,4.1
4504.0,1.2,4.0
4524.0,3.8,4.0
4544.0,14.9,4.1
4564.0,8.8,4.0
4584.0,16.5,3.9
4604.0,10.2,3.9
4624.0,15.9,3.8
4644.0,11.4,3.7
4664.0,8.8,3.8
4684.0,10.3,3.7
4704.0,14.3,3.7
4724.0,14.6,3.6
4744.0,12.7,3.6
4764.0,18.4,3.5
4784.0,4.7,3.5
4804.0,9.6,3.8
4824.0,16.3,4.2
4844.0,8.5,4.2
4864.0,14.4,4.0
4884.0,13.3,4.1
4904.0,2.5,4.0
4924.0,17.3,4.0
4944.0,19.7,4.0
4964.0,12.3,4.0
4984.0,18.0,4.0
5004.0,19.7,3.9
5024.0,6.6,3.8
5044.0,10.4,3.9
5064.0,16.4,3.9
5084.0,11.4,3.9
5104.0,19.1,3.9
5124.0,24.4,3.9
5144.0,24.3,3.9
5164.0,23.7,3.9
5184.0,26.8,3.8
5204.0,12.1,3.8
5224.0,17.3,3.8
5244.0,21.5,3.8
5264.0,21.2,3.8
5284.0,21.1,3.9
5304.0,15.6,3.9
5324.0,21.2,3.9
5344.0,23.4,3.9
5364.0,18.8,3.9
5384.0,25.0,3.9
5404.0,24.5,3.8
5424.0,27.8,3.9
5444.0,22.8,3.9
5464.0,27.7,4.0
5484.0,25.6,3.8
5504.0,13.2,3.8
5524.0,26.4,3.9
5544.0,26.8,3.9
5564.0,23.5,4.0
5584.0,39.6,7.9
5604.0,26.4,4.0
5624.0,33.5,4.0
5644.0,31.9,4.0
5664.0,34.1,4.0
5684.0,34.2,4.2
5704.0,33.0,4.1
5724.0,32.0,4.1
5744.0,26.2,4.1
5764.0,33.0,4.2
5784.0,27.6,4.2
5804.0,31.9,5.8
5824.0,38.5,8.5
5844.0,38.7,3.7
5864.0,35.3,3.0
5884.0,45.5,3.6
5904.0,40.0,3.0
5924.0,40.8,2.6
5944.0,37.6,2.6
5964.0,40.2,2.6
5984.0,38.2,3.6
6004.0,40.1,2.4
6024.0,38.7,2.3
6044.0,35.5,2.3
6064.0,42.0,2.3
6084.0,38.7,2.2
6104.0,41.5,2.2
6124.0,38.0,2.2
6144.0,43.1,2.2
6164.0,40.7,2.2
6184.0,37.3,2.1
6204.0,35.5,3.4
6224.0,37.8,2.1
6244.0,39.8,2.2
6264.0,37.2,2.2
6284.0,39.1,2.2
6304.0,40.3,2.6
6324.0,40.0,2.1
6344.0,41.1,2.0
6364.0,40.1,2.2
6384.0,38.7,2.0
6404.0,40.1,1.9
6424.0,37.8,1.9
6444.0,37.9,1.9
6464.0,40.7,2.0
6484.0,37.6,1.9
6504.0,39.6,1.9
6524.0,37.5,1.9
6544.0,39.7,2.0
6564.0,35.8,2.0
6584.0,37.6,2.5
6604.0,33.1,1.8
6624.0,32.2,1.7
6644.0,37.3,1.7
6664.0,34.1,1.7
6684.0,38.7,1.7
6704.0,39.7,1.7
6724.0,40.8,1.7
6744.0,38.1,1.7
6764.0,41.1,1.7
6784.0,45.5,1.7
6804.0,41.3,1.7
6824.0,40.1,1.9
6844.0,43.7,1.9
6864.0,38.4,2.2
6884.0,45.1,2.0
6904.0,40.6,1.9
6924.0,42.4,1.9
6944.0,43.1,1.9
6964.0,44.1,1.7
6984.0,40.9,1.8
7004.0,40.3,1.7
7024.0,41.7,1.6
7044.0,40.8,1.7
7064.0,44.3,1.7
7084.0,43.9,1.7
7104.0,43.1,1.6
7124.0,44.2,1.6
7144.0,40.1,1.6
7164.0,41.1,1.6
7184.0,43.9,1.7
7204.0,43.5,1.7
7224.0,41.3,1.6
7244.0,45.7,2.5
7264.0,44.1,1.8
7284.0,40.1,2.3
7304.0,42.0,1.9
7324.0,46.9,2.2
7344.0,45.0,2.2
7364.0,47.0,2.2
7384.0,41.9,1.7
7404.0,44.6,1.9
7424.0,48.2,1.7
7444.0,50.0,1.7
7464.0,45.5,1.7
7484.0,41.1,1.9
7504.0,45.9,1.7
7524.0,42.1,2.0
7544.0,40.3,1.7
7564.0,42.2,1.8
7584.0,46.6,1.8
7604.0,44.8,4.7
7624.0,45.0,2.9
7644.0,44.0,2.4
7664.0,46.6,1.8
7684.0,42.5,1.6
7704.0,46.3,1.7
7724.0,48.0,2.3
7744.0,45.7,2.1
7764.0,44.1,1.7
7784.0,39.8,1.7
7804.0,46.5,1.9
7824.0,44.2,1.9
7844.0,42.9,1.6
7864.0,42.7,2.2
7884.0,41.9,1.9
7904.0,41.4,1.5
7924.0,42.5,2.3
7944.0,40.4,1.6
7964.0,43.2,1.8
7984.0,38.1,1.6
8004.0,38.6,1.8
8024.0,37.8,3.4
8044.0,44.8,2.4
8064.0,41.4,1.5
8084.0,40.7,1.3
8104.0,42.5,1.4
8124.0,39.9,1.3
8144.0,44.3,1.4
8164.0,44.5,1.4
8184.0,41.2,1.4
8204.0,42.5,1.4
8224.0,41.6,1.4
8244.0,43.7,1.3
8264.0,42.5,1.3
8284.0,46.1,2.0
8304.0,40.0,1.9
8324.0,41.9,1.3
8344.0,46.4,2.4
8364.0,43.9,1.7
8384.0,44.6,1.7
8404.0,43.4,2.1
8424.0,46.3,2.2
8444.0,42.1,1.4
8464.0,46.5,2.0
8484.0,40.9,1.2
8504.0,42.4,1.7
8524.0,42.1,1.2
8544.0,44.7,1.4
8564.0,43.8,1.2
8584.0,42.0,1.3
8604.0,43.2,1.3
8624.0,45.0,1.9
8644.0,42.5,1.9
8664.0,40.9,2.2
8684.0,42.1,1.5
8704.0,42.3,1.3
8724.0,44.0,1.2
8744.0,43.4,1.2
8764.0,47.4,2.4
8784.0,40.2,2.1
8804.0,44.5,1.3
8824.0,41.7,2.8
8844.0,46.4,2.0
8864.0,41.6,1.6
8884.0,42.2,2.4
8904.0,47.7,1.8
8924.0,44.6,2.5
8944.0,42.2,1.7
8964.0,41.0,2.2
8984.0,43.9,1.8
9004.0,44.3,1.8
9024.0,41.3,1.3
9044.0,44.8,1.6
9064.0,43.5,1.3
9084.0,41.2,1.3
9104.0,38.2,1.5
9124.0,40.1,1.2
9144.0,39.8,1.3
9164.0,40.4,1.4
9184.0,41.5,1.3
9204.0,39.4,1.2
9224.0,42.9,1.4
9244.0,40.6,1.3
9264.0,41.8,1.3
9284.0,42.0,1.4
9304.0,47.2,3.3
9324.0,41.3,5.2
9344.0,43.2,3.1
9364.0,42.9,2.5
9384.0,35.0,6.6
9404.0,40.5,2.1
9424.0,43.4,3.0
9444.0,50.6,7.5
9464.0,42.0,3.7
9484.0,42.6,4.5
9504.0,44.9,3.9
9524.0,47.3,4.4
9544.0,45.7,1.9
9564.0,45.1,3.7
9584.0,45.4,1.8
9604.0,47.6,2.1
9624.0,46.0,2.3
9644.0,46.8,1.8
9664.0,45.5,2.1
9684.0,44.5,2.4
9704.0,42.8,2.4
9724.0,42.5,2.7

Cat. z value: 0.278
